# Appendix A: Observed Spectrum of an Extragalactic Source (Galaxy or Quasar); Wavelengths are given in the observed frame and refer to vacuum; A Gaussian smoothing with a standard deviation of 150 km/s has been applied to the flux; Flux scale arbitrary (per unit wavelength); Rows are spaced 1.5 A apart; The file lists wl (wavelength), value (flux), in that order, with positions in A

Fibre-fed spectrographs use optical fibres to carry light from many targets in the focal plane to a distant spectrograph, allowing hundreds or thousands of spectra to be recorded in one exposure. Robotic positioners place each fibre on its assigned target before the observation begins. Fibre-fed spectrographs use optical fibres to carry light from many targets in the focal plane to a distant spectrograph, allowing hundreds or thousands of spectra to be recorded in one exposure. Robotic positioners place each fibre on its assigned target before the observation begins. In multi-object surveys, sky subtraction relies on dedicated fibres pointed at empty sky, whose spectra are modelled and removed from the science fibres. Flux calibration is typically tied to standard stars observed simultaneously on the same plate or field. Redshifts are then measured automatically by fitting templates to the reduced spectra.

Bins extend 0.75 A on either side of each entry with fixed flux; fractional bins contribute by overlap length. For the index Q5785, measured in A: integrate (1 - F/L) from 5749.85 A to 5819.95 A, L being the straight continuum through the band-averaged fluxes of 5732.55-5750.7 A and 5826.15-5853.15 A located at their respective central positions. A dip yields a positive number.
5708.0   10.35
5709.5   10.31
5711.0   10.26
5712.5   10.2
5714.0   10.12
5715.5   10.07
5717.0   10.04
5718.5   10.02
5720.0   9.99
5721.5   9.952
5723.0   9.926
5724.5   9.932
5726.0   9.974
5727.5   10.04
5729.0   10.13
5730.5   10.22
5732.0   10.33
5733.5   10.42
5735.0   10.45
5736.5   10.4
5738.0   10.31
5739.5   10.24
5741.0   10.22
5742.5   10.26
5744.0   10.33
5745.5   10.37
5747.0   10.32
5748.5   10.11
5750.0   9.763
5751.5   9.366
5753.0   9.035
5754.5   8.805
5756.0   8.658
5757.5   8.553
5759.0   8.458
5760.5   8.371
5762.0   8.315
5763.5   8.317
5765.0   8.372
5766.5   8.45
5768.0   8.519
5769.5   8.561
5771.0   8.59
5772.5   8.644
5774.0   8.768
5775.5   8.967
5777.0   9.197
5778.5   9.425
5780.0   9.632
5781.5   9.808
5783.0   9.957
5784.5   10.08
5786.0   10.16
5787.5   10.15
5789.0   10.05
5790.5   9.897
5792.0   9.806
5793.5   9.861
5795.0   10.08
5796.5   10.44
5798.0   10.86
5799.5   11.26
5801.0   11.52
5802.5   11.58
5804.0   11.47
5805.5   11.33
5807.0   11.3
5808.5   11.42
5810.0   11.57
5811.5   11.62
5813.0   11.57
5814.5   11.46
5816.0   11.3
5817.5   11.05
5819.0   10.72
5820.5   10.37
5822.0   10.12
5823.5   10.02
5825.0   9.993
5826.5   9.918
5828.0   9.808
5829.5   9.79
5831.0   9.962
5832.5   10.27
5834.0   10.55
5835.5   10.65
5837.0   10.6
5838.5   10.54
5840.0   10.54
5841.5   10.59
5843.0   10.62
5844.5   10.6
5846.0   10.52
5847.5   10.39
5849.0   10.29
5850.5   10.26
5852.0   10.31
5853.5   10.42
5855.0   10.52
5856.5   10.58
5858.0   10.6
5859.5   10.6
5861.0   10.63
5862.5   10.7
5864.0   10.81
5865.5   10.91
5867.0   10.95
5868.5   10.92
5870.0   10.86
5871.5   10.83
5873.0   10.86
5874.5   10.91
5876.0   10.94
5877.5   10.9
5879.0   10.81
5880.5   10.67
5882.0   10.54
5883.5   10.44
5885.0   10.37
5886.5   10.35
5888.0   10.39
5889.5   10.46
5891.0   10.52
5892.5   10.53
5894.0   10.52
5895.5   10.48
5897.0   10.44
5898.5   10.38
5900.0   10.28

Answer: 2.78 A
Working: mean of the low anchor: 10.3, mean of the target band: 9.9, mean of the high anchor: 10.4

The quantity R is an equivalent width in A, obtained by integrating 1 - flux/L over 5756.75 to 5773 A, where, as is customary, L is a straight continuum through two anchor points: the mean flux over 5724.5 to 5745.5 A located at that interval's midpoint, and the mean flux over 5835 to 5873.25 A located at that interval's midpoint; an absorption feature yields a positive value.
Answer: 2.9 A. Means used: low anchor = 10.2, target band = 8.47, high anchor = 10.6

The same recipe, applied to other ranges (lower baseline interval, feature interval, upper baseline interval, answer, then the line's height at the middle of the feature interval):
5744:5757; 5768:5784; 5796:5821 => 1.8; 10.3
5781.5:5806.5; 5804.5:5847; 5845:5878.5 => -0.3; 10.6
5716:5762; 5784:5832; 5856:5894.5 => -1.8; 10.2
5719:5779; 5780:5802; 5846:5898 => -0.9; 9.86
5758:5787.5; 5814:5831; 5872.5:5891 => -1.1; 9.75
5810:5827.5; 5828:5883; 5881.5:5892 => 0.0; 10.6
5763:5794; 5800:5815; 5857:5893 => -2.7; 9.72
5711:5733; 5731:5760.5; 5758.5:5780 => -1.2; 9.37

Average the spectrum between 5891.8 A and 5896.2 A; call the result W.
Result 10.5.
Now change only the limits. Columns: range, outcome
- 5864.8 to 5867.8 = 10.9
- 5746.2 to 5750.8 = 10.1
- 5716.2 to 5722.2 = 10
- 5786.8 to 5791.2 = 10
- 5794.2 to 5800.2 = 10.6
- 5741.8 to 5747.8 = 10.3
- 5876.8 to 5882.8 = 10.7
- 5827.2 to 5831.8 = 9.86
